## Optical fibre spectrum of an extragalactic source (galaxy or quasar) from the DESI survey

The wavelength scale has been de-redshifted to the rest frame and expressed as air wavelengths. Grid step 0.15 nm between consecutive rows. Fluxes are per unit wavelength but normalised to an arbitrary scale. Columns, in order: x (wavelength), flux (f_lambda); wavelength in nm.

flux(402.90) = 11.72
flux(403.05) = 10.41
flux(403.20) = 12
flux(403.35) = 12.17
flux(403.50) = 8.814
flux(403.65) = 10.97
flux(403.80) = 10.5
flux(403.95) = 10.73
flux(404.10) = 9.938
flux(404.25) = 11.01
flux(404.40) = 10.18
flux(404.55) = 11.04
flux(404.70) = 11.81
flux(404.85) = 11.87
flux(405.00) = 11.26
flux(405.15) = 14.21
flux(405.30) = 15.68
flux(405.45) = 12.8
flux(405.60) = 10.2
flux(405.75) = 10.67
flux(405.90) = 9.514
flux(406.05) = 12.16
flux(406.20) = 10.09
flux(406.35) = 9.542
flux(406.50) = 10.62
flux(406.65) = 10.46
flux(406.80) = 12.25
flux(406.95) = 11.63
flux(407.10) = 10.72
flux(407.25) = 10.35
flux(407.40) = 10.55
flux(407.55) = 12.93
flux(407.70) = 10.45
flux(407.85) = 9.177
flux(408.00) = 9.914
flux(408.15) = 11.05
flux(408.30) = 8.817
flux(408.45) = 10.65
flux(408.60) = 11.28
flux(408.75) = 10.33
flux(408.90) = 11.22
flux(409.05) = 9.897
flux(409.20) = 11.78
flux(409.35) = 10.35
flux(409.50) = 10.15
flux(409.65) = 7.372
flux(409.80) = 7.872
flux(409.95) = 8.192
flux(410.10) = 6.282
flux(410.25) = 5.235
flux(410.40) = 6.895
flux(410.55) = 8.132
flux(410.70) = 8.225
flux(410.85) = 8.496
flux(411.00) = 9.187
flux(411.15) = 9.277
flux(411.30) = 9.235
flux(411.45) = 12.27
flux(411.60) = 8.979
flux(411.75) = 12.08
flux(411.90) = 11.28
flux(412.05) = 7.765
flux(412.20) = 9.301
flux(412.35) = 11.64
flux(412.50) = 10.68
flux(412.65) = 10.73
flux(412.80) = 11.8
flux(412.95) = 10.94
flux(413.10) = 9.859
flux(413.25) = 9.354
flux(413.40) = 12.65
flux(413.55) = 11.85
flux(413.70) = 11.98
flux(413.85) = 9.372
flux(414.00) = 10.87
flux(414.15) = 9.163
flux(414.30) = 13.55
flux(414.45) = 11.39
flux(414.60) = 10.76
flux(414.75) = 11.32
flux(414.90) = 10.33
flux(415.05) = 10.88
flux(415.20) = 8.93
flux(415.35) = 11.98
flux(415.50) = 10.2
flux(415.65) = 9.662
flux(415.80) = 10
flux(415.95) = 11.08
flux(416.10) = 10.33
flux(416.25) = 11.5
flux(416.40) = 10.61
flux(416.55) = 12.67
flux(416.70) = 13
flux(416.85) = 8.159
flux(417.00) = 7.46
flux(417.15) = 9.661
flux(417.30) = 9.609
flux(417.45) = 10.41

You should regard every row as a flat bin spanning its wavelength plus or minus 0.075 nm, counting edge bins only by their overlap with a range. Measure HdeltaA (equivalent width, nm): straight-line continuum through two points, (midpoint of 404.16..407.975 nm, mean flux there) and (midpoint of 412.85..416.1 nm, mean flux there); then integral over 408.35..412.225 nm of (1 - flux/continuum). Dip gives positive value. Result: 0.599 nm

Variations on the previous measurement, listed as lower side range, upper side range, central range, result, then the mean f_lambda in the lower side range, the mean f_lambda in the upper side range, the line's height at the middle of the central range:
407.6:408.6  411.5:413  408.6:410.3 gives 0.19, 10.2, 10.5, 10.3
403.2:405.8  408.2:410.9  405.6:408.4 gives -0.11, 11.4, 8.98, 10.2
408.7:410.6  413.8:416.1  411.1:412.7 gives -0.13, 8.73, 10.6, 9.54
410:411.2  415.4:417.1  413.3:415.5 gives -0.35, 7.69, 10.4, 9.54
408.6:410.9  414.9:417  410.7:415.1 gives -0.39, 8.78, 10.6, 9.69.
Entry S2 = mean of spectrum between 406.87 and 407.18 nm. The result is 11.2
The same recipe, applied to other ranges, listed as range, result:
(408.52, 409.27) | 10.9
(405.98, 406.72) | 10.6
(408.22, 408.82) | 10.3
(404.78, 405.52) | 13.2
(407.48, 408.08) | 10.6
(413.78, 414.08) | 10.1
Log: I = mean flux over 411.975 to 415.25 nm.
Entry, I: 10.7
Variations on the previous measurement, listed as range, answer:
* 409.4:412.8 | 9.13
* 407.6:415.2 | 10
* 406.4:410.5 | 9.85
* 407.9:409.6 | 10.4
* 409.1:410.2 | 8.8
